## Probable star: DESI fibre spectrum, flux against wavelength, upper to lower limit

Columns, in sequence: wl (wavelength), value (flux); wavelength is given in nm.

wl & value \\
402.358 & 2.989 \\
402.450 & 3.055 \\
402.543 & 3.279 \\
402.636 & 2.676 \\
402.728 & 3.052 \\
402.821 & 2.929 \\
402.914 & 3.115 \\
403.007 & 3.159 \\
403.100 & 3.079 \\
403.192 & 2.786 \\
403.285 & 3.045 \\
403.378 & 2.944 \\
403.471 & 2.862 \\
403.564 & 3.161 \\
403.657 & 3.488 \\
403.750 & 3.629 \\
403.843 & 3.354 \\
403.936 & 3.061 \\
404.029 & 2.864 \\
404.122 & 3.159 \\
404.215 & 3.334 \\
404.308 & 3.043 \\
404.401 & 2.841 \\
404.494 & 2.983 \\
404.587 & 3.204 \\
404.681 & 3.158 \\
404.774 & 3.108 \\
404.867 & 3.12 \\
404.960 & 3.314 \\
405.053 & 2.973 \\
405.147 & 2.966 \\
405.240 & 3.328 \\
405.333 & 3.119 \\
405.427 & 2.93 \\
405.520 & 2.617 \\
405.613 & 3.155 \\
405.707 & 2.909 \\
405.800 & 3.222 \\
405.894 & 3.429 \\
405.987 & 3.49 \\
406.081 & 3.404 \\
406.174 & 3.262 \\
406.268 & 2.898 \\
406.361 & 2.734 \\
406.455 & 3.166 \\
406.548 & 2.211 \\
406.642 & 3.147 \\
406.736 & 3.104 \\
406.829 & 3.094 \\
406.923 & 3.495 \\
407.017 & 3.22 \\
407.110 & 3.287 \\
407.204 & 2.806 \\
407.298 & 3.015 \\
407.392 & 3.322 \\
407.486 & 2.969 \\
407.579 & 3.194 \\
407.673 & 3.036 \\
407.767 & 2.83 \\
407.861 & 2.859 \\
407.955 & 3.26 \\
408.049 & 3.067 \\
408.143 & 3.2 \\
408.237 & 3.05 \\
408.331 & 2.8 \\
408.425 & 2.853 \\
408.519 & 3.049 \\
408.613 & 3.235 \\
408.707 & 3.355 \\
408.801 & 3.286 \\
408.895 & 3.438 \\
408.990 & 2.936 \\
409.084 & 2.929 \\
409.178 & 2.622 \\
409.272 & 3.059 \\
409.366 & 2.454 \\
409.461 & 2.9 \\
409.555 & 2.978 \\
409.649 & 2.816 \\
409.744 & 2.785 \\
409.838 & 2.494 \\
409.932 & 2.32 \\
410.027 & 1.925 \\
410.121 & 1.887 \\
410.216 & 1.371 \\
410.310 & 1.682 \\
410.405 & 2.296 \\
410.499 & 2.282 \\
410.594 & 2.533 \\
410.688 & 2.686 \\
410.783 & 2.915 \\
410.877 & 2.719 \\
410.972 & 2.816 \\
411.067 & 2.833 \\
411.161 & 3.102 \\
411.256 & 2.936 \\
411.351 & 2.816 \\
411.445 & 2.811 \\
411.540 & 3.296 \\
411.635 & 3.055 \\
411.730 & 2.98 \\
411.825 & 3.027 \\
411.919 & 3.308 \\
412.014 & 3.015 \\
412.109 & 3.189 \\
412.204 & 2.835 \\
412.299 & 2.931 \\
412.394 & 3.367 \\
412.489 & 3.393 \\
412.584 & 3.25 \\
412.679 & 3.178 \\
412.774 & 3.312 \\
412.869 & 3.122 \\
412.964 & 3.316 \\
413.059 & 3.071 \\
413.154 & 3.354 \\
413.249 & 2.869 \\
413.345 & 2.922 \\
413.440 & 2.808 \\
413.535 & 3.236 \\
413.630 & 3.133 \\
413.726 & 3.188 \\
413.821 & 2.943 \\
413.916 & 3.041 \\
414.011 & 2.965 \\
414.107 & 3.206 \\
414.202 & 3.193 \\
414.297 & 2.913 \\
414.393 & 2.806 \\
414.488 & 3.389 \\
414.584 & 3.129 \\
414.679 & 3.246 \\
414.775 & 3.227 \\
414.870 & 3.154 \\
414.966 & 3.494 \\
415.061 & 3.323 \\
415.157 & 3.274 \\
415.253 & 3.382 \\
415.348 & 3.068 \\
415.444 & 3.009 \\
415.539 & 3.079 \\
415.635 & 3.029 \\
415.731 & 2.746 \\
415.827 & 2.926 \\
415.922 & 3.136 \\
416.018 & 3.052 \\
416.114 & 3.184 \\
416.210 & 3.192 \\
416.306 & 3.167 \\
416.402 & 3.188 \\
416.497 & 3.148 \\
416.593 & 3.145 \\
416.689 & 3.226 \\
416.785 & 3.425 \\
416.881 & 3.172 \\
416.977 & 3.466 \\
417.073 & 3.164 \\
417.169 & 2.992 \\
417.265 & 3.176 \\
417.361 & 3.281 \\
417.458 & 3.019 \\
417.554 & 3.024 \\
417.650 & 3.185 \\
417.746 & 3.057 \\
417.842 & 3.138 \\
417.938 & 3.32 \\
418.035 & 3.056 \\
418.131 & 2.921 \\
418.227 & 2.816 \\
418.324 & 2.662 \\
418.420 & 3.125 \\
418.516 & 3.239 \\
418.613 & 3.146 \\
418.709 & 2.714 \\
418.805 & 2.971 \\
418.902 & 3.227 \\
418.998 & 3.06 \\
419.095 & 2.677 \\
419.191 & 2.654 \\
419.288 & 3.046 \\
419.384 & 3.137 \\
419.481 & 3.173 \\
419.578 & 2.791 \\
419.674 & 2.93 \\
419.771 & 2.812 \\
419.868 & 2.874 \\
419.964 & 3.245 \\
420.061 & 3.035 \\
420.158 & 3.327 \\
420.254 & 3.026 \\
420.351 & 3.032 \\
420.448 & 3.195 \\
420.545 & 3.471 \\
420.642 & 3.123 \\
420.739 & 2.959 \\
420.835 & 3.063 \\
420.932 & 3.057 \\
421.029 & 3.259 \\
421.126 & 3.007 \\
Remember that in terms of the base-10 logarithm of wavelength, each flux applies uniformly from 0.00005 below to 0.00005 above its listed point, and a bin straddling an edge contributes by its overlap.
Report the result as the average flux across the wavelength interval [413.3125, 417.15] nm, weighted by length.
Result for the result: 3.14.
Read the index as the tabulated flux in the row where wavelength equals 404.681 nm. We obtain 3.158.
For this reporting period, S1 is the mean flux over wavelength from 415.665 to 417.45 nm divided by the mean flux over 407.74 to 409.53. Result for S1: 1.05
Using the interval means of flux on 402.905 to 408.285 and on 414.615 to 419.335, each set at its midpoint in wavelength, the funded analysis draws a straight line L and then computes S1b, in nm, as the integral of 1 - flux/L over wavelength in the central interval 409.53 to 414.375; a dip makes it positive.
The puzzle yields 0.36 nm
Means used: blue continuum 3.1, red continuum 3.1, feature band 2.87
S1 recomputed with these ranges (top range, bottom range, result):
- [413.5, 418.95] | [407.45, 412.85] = 1.09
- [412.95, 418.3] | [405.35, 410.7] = 1.08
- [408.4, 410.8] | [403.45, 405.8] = 0.85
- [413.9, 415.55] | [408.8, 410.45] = 1.24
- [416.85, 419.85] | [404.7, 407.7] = 0.98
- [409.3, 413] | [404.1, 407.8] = 0.90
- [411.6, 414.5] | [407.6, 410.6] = 1.13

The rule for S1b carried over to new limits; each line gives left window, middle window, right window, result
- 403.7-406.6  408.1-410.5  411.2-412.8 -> 0.31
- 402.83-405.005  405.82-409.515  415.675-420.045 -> 0.05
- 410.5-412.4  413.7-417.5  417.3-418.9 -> -0.18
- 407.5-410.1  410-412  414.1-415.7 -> 0.24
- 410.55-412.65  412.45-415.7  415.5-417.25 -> -0.08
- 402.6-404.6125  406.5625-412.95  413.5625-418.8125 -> 0.39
